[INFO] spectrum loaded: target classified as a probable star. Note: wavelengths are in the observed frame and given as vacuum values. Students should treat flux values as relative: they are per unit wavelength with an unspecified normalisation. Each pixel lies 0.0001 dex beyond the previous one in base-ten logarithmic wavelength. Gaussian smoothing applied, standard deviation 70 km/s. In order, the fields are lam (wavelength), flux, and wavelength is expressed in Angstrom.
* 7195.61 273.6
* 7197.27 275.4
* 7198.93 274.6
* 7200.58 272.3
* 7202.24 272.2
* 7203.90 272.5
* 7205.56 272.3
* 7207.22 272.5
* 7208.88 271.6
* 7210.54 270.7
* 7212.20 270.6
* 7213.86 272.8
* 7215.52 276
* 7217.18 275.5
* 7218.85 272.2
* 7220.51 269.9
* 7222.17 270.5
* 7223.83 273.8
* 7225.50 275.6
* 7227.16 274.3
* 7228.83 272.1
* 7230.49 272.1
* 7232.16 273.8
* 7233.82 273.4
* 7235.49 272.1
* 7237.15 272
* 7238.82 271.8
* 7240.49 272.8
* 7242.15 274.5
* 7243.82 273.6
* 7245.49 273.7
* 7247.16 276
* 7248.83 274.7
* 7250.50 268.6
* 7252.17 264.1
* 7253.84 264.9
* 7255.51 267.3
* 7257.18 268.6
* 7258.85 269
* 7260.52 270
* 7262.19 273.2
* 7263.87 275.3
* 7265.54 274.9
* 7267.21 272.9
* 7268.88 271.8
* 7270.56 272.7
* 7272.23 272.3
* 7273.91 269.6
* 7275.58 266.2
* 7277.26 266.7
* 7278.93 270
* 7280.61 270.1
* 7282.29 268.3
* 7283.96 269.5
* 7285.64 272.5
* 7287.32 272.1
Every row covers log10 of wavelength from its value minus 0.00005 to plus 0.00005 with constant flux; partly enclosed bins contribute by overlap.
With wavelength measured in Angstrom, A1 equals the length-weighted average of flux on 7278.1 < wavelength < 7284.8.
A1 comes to 269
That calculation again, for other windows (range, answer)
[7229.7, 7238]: 273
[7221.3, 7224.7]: 272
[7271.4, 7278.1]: 269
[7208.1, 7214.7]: 272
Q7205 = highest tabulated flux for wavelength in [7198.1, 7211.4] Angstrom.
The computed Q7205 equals 274.6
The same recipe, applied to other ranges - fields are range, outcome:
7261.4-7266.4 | 275.3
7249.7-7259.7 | 269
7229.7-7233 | 273.8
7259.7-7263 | 273.2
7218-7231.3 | 275.6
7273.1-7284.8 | 270.1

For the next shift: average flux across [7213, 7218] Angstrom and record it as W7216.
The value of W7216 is 275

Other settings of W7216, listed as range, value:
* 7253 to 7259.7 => 268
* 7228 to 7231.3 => 272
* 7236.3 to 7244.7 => 273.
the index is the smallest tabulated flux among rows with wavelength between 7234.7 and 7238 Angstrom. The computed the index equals 272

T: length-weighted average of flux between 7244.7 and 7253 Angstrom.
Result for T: 271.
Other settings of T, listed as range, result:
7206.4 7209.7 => 272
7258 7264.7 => 272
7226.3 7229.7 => 273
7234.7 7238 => 272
